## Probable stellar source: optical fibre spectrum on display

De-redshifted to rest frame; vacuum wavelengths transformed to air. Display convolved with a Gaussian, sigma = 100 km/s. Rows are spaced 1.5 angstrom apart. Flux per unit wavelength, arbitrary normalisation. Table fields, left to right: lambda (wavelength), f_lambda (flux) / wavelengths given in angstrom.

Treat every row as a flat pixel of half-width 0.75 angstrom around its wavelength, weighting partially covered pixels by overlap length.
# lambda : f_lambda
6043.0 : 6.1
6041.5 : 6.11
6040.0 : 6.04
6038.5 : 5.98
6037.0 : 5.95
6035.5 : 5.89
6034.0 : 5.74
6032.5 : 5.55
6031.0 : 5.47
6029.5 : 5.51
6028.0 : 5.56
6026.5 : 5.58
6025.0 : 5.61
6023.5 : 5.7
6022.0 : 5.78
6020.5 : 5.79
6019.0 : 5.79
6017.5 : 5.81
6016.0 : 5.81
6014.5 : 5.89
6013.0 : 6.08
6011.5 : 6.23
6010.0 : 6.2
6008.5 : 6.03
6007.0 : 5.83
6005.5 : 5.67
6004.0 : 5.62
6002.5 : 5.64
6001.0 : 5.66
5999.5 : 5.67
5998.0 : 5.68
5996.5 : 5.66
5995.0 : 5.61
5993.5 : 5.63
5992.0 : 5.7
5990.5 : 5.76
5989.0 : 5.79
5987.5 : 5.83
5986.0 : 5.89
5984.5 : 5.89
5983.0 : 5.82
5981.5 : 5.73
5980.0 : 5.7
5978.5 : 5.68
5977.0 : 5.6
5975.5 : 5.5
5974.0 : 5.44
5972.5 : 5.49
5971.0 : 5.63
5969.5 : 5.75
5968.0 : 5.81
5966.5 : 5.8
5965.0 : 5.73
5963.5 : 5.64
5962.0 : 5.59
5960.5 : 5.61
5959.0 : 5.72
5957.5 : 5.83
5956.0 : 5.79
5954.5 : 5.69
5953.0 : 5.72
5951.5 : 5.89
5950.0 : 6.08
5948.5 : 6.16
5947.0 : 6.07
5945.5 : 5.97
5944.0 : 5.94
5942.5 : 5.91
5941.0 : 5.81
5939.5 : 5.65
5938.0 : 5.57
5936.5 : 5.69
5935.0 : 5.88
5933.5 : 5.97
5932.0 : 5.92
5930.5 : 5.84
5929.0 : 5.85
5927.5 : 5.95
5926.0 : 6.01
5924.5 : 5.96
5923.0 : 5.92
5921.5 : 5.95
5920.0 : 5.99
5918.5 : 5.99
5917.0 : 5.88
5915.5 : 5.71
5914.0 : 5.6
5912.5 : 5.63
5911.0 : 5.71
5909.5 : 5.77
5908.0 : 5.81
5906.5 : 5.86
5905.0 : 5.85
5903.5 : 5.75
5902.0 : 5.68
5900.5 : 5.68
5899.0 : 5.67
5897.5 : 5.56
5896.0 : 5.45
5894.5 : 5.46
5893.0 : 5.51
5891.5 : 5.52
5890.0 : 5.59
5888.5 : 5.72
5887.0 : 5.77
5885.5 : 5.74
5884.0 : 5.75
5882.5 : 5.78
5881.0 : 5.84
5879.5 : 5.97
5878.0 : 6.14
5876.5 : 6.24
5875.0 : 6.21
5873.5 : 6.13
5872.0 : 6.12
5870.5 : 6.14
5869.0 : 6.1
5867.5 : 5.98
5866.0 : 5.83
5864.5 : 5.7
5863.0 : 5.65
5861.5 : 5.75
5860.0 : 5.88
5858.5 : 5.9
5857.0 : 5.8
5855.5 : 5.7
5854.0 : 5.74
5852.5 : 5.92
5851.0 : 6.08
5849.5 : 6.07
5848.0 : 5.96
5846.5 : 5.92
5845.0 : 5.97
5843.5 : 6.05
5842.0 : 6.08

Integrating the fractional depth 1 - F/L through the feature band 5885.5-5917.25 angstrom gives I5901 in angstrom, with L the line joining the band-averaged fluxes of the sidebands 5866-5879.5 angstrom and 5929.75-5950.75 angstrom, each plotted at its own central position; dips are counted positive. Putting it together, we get 1.8 angstrom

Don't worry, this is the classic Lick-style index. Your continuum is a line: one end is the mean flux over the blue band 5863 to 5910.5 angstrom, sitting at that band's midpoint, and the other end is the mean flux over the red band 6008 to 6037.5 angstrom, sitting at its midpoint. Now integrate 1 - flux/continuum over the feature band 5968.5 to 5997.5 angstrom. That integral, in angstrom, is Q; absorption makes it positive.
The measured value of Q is 0.6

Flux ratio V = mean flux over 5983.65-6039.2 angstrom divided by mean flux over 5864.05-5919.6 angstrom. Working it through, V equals 0.99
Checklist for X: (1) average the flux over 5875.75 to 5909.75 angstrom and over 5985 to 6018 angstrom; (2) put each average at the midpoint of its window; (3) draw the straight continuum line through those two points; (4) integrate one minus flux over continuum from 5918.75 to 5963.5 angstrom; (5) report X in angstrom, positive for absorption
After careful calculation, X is -0.7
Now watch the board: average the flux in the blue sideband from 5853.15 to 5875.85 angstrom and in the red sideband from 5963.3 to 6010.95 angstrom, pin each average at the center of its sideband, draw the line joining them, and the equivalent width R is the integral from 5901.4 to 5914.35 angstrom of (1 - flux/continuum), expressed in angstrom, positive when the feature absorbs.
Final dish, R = 0.2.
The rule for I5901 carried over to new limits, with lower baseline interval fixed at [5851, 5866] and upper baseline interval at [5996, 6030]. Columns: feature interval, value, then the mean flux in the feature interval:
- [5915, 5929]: -0.3 angstrom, 5.93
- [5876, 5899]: 0.3 angstrom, 5.73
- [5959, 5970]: 0.2 angstrom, 5.7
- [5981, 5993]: 0.0 angstrom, 5.8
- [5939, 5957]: -0.3 angstrom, 5.89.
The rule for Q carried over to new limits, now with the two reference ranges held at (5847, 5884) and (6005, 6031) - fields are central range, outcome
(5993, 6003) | 0.3 angstrom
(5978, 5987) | 0.1 angstrom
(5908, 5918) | 0.3 angstrom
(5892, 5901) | 0.6 angstrom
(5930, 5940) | 0.2 angstrom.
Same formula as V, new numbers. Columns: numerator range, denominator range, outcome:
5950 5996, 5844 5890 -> 0.97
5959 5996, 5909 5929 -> 0.97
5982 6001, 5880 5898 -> 1.02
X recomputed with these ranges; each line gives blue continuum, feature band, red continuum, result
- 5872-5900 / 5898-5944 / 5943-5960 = 0.2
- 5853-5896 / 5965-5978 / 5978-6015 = 0.4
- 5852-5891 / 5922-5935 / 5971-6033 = -0.2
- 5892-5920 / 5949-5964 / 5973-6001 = -0.2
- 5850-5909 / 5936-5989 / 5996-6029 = 0.3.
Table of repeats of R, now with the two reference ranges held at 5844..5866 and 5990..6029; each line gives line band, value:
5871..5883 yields -0.44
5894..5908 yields 0.38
